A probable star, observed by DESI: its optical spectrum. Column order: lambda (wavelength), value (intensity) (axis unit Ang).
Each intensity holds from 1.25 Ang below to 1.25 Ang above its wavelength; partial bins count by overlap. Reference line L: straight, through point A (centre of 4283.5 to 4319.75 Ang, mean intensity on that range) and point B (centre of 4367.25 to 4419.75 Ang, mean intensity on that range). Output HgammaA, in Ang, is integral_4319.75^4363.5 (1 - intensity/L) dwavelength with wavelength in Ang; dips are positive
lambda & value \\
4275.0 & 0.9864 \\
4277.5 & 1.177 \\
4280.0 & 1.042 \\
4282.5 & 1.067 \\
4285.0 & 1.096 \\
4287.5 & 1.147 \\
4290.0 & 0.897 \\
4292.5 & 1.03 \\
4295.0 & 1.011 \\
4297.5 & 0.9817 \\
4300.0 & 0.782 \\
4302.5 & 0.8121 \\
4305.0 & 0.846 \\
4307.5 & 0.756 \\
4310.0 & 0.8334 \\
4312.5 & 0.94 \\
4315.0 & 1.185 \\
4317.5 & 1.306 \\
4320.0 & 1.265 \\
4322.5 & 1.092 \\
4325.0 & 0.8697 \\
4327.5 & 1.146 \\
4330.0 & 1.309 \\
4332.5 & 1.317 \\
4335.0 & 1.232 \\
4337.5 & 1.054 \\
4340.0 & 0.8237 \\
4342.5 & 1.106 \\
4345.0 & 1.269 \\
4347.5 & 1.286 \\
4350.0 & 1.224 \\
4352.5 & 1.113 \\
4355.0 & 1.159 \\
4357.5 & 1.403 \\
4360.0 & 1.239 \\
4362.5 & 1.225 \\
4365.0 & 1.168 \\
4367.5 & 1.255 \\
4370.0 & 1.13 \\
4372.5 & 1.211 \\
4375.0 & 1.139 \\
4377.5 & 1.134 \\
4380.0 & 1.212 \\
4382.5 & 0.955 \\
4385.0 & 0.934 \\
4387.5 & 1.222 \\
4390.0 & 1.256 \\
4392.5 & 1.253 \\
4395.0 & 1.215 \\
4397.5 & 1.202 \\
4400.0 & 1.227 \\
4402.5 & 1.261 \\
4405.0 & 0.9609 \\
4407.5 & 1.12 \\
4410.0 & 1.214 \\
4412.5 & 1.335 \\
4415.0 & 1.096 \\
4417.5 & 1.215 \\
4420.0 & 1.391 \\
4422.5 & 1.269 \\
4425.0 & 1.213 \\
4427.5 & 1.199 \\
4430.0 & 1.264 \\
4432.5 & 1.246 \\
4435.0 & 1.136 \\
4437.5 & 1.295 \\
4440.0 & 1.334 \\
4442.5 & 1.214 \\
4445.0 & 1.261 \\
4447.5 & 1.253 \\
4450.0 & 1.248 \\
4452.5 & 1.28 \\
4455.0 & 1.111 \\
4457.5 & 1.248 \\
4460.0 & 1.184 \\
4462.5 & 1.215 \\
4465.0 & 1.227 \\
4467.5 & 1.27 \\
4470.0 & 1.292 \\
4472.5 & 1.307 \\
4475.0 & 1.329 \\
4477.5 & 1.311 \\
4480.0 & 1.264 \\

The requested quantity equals -4.4 Ang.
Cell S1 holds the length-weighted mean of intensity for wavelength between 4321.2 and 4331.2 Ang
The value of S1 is 1.1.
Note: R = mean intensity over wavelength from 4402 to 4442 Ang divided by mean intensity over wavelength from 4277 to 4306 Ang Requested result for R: 1.2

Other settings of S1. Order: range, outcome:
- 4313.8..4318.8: 1.25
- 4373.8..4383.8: 1.11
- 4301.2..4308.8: 0.805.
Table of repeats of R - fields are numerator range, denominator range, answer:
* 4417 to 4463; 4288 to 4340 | 1.21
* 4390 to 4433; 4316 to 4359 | 1.04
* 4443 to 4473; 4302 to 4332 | 1.19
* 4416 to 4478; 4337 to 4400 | 1.07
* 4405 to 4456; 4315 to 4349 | 1.06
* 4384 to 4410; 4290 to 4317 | 1.26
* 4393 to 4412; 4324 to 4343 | 1.06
